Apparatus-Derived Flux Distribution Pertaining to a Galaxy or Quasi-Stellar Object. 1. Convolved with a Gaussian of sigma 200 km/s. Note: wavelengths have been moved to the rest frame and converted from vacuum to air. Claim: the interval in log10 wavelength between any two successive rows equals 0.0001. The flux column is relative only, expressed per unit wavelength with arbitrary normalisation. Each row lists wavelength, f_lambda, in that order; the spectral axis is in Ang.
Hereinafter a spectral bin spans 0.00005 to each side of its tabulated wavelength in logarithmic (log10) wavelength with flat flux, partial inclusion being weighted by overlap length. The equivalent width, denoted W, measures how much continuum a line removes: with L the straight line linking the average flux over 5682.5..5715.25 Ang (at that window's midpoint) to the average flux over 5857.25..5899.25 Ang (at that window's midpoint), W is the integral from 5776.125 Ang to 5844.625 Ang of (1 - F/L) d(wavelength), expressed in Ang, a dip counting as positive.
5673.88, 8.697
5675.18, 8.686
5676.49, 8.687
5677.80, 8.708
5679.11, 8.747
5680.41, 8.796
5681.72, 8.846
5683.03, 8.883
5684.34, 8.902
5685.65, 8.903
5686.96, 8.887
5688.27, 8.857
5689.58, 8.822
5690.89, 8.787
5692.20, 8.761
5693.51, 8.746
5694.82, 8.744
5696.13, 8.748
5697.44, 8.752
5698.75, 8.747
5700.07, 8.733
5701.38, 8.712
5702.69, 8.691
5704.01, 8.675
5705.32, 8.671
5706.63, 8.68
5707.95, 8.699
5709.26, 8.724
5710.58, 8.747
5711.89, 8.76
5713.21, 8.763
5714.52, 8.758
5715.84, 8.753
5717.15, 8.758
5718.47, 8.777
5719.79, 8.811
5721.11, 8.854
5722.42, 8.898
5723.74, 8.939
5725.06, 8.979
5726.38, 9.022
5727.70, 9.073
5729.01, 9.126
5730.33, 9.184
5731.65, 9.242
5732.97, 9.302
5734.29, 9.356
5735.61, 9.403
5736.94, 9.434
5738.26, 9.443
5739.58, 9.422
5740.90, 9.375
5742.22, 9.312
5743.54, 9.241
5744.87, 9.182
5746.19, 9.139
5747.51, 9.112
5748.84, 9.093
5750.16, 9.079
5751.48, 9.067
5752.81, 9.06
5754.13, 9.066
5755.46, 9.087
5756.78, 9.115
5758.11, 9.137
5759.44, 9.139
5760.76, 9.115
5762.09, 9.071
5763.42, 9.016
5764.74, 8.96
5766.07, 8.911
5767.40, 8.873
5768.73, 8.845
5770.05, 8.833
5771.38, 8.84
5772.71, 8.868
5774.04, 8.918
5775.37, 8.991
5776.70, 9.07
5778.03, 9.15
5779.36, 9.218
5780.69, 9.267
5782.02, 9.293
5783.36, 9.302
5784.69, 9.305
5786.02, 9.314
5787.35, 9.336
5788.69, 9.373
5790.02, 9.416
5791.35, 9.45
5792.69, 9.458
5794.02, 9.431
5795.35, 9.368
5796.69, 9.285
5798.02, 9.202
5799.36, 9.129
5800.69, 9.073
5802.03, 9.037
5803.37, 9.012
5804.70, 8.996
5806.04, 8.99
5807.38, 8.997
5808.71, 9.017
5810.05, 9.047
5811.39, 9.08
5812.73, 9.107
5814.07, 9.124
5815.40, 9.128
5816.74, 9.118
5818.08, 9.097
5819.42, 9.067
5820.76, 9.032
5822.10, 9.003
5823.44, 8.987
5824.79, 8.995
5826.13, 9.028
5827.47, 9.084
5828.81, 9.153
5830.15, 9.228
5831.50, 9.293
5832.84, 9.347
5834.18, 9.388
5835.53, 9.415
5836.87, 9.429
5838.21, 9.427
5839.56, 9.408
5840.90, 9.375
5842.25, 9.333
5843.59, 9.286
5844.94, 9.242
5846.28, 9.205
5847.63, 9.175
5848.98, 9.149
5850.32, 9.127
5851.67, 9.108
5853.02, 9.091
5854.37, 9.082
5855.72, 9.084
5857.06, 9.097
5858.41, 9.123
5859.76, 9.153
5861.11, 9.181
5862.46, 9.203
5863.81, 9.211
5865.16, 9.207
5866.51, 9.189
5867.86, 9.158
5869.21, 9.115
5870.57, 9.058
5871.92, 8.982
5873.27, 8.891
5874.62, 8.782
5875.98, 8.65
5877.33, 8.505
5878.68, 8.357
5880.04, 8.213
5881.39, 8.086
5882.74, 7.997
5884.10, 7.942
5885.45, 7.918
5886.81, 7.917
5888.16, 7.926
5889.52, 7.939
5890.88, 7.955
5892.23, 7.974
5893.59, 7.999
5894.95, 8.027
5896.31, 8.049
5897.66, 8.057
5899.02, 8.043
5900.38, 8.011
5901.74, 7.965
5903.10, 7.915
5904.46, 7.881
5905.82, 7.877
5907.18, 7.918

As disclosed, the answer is -4.7 Ang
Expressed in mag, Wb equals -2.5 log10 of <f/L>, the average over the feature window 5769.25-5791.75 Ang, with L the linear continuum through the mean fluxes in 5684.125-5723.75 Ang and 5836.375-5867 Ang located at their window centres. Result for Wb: -0.020 mag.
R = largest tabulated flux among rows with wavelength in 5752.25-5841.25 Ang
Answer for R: 9.458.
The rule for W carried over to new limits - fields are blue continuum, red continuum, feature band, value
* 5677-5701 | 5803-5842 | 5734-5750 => -0.62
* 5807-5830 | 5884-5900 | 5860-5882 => -1.52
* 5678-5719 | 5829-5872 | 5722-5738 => -0.56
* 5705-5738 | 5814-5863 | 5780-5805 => -0.48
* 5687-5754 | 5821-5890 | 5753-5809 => -1.06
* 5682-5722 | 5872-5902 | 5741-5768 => -1.56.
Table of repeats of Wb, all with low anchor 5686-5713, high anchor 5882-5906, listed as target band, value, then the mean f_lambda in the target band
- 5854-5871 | -0.13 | 9.14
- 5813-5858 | -0.12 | 9.19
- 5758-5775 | -0.06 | 8.96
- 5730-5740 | -0.09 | 9.35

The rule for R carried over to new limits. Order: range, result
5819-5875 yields 9.429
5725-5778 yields 9.443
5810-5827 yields 9.128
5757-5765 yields 9.139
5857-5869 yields 9.211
